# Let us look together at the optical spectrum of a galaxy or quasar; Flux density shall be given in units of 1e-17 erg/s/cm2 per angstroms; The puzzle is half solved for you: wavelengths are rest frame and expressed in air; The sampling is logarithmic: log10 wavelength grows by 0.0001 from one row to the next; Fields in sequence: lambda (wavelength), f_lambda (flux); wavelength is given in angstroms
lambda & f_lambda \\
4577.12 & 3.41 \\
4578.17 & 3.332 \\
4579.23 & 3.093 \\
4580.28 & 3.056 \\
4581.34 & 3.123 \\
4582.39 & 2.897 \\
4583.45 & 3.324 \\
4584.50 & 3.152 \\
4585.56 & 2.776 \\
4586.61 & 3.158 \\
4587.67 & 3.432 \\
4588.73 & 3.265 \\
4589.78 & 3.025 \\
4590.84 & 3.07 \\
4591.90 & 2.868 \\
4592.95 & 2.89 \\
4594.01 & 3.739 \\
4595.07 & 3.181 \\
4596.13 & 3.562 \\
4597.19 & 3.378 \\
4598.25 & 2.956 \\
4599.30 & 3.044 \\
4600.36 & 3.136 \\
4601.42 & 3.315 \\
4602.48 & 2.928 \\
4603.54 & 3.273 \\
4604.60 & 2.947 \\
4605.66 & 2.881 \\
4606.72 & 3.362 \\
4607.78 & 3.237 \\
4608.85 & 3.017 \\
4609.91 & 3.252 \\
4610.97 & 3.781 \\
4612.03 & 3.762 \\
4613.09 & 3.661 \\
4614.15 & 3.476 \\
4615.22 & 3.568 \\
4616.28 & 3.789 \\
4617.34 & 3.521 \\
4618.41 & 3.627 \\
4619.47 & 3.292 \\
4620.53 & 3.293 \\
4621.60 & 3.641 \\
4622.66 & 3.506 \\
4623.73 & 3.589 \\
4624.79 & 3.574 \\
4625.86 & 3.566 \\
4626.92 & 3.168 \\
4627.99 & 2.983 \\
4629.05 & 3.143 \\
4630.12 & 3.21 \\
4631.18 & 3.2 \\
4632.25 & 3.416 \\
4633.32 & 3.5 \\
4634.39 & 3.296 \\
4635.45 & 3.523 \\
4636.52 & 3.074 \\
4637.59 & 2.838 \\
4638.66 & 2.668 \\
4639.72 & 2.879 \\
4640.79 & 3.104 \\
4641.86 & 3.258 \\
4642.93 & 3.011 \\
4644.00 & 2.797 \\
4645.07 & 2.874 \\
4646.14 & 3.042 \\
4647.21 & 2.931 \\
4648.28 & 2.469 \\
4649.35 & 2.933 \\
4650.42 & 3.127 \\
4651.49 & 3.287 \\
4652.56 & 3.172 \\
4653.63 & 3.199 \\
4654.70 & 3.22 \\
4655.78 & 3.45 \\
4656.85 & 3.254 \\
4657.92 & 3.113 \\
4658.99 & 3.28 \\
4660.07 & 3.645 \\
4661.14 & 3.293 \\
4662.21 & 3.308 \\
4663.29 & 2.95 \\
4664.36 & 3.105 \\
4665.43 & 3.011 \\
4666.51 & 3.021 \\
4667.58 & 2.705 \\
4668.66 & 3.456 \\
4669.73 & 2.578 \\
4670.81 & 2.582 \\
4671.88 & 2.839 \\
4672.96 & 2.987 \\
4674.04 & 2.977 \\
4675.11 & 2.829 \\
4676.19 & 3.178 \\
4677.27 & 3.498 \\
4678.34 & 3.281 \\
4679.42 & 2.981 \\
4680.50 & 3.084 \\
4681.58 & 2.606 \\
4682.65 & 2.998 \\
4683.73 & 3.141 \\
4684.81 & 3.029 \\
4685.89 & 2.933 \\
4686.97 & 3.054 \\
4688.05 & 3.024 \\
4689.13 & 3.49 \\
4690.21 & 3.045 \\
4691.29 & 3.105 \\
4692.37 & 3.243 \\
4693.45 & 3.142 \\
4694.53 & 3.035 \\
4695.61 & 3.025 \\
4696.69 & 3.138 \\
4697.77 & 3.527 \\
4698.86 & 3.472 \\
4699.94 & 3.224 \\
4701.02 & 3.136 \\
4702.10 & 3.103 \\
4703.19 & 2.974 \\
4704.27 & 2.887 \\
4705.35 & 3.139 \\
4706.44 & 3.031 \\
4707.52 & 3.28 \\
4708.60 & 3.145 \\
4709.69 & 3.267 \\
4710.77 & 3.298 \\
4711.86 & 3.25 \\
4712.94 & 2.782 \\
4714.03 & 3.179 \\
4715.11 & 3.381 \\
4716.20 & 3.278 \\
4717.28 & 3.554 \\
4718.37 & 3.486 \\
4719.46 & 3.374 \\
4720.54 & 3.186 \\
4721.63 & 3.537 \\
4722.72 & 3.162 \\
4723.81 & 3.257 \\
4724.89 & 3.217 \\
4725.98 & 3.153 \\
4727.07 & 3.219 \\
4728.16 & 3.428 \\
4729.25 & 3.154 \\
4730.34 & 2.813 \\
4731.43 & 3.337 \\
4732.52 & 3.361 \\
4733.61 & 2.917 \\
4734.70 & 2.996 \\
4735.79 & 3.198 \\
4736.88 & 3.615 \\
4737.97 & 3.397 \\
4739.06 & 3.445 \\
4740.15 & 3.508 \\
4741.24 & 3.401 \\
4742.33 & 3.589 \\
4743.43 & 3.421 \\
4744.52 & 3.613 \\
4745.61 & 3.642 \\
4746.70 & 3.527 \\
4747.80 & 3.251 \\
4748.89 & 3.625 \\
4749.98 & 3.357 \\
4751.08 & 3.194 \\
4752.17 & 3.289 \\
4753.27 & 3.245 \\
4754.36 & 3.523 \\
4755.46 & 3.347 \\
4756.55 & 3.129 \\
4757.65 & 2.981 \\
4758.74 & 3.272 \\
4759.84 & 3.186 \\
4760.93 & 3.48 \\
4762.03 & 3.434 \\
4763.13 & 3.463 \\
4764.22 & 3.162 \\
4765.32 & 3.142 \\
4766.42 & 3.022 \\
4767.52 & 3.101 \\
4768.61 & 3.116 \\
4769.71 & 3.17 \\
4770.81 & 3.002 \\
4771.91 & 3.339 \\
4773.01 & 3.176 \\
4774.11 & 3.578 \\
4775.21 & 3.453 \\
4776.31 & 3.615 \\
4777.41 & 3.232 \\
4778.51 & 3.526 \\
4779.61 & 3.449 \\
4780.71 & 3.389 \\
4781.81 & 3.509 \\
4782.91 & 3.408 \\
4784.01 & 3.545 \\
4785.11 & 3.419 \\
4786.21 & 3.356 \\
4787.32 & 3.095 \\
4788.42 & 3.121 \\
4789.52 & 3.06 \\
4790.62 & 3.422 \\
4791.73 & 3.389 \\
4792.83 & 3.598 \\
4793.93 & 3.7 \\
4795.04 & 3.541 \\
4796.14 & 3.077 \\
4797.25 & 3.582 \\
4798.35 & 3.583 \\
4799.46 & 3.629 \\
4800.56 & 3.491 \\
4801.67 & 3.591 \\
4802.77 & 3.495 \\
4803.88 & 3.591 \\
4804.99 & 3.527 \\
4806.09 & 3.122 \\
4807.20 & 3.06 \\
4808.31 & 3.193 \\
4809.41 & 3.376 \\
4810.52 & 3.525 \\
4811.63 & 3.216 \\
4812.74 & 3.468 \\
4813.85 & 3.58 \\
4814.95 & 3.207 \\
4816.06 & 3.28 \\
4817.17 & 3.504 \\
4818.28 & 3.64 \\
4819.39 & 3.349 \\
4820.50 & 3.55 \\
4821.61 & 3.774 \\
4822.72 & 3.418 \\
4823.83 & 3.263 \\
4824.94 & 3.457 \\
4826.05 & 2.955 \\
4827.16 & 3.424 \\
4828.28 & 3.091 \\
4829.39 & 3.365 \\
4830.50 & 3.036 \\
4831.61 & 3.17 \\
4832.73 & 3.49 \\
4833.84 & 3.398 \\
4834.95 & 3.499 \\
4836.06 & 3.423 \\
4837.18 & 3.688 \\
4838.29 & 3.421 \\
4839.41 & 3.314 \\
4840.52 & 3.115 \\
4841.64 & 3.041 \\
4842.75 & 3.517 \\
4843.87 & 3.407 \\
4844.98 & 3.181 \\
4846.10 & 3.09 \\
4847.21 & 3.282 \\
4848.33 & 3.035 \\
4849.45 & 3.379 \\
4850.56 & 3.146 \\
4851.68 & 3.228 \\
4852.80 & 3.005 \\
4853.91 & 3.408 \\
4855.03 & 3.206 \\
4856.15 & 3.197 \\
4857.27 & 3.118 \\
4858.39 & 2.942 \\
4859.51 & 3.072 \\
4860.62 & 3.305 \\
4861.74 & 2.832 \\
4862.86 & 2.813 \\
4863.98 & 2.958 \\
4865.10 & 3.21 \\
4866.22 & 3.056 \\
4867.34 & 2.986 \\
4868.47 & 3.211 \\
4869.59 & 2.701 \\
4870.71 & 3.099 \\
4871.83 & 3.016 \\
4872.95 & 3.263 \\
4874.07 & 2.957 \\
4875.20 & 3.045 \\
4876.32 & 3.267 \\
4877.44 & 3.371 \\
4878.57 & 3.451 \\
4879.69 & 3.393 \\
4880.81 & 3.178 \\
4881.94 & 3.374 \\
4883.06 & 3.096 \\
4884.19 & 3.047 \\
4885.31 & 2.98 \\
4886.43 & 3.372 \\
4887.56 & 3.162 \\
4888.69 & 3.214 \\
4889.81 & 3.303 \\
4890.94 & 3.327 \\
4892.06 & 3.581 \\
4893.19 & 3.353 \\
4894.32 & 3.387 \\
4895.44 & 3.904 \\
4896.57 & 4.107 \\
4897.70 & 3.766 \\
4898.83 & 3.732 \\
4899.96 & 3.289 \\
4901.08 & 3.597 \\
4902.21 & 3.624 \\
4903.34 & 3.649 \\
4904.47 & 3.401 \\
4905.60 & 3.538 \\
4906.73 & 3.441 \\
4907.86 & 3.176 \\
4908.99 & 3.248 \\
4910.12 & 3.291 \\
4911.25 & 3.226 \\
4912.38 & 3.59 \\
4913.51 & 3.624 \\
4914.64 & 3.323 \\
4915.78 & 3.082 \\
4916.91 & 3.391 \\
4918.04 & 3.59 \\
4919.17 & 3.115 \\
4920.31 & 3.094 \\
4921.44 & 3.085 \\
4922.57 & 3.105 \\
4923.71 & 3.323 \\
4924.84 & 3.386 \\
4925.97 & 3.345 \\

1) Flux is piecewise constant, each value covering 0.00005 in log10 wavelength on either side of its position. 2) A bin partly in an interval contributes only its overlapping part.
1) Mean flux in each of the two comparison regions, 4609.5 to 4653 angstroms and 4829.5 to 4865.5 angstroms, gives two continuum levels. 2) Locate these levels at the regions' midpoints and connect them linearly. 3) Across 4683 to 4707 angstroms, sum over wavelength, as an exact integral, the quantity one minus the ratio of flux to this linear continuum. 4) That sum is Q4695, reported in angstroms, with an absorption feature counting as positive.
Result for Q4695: 0.9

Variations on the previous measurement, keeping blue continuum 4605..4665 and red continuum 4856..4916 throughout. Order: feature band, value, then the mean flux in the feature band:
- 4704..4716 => 0.4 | 3.16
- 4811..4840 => -1.0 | 3.38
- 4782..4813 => -1.2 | 3.4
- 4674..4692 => 1.0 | 3.08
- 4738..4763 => -0.9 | 3.39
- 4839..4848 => 0.1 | 3.24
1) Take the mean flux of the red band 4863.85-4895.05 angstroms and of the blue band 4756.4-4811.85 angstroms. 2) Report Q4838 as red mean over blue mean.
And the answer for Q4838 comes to 0.96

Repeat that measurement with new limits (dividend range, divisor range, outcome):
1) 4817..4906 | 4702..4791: 1.00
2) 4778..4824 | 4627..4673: 1.11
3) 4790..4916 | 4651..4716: 1.06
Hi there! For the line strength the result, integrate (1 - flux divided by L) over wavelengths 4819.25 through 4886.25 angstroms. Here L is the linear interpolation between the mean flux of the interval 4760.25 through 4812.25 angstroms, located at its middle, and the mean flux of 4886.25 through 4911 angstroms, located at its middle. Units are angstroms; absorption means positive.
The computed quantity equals 4.11 angstroms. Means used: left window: 3.36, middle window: 3.22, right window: 3.47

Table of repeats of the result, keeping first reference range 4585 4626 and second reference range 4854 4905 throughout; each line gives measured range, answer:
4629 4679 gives 3.2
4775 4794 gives -0.7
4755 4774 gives 0.4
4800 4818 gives -0.6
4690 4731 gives 1.2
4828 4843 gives -0.2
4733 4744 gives -0.2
